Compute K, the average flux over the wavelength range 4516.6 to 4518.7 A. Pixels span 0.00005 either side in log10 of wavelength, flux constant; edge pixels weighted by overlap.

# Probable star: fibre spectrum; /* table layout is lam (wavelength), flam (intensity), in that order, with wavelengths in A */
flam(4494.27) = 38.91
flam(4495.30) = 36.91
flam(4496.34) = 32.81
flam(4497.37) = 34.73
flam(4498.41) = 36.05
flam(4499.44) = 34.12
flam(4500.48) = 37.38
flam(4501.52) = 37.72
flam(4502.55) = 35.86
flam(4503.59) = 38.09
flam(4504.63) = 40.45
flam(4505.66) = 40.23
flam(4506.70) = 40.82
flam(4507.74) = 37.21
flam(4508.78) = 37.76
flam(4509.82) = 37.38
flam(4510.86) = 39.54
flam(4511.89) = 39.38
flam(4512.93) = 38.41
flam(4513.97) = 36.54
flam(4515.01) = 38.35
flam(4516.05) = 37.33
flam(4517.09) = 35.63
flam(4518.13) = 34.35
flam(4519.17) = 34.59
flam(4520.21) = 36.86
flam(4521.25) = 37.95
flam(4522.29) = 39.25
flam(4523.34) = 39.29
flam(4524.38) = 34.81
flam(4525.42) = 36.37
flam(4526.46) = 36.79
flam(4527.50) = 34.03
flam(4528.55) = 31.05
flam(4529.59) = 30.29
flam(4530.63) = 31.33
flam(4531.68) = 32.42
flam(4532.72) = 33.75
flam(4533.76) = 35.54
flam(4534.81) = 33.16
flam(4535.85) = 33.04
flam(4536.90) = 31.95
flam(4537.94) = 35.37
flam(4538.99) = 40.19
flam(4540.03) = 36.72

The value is 35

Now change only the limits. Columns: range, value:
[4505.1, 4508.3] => 39.4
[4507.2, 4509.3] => 37.4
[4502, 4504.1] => 37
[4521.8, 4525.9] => 37.4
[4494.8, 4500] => 34.9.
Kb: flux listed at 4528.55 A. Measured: 31.05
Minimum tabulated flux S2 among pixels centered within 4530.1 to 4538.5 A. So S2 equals 31.33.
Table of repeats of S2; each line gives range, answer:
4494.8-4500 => 32.81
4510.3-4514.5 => 36.54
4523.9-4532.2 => 30.29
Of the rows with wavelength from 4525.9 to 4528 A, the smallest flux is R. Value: 34.03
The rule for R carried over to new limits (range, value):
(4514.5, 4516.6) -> 37.33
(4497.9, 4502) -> 34.12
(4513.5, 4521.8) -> 34.35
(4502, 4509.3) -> 35.86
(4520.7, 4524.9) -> 34.81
